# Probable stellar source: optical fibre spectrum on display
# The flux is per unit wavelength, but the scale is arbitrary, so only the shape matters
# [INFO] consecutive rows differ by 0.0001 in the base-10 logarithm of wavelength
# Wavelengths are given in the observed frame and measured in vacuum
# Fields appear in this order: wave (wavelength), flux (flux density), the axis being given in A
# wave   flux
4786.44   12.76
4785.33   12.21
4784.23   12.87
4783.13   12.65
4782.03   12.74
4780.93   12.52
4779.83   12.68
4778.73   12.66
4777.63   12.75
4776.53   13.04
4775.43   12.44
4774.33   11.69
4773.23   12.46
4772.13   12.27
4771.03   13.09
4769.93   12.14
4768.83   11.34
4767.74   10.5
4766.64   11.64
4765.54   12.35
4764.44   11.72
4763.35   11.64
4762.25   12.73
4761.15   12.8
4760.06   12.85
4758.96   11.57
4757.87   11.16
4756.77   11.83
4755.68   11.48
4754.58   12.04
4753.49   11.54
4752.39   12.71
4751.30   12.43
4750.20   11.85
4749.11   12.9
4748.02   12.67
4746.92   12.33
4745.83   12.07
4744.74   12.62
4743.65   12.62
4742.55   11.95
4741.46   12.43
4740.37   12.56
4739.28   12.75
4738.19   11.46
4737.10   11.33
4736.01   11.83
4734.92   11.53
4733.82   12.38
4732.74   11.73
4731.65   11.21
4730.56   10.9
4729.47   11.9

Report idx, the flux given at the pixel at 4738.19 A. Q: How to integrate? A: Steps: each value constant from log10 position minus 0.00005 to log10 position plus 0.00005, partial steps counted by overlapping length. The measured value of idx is 11.46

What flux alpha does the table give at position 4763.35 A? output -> 11.64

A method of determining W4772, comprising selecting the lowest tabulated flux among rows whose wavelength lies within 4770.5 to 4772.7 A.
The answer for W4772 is 12.27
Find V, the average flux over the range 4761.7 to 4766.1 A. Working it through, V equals 12.1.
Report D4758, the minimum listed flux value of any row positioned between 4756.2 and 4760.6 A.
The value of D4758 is 11.16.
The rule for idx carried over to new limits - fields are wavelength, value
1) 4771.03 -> 13.09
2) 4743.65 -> 12.62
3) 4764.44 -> 11.72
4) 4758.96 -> 11.57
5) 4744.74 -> 12.62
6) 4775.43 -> 12.44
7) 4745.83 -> 12.07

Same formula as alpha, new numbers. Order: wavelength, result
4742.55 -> 11.95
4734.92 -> 11.53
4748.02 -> 12.67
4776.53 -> 13.04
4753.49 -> 11.54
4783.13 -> 12.65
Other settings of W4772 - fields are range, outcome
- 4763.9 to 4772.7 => 10.5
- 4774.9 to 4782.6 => 12.44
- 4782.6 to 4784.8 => 12.65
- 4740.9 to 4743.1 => 11.95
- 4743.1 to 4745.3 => 12.62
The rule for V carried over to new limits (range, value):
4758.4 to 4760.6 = 12.2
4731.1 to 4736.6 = 11.7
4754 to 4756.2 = 11.8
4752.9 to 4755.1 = 11.8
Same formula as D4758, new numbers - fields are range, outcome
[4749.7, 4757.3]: 11.48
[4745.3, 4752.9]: 11.85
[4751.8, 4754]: 11.54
